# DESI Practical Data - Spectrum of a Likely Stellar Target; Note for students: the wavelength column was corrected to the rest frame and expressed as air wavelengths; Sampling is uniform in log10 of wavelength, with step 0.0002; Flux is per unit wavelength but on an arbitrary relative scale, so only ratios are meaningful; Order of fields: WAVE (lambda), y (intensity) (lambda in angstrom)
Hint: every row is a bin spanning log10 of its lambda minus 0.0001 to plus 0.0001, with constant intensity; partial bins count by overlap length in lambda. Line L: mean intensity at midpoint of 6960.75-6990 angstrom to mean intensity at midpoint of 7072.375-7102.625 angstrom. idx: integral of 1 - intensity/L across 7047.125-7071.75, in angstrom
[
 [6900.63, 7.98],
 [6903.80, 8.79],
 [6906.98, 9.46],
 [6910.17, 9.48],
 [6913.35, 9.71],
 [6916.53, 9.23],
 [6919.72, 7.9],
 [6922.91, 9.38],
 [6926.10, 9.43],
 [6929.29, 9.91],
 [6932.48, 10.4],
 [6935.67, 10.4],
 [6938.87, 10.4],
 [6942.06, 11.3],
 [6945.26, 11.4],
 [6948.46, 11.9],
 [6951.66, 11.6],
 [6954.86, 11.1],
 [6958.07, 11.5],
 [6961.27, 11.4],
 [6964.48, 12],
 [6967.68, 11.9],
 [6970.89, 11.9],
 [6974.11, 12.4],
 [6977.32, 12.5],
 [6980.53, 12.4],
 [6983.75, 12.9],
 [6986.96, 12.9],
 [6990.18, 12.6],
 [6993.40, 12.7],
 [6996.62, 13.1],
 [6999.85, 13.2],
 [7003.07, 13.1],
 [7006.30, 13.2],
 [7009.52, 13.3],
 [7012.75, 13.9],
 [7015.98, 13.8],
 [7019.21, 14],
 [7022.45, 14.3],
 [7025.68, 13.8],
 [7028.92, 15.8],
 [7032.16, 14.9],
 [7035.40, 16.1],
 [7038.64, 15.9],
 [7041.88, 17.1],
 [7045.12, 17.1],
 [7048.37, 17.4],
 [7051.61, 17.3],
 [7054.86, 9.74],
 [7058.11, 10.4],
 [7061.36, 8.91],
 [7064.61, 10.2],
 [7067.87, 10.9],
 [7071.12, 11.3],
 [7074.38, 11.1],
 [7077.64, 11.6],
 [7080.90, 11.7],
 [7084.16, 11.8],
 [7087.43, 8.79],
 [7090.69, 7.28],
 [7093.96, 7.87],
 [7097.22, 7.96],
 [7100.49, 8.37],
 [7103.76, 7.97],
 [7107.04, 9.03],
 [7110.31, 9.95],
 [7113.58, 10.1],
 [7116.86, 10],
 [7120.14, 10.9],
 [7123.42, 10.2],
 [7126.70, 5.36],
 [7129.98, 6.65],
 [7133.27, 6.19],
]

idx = -4.0 angstrom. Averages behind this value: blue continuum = 12.3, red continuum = 9.6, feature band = 12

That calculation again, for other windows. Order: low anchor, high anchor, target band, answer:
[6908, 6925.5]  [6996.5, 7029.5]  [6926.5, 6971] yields -1.96 angstrom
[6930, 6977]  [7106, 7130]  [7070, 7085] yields -2.71 angstrom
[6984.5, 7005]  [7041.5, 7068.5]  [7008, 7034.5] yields -2.56 angstrom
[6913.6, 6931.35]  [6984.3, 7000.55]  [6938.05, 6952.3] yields -1.26 angstrom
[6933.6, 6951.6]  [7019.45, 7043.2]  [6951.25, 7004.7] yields 1.89 angstrom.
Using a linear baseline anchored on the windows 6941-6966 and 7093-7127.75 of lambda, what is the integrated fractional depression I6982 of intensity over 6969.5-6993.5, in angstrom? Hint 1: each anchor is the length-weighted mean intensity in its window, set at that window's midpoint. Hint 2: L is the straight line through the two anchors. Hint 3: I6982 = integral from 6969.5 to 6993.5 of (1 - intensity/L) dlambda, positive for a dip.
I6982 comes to -3.2 angstrom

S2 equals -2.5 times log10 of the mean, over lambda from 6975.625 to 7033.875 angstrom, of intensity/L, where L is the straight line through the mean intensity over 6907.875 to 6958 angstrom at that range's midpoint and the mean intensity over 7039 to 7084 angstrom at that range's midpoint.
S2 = -0.16 mag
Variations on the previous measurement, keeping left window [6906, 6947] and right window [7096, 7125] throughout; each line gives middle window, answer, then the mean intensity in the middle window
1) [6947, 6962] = -0.172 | 11.5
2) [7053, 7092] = -0.095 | 10.4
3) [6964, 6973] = -0.218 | 11.9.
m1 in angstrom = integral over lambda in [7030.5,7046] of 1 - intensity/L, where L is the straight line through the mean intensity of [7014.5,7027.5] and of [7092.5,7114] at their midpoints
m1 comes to -4.00 angstrom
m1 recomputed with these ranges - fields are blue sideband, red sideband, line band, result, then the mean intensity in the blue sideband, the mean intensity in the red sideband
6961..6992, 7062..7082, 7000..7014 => -1.7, 12.3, 11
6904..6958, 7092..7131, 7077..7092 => -2.1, 10.2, 8.72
